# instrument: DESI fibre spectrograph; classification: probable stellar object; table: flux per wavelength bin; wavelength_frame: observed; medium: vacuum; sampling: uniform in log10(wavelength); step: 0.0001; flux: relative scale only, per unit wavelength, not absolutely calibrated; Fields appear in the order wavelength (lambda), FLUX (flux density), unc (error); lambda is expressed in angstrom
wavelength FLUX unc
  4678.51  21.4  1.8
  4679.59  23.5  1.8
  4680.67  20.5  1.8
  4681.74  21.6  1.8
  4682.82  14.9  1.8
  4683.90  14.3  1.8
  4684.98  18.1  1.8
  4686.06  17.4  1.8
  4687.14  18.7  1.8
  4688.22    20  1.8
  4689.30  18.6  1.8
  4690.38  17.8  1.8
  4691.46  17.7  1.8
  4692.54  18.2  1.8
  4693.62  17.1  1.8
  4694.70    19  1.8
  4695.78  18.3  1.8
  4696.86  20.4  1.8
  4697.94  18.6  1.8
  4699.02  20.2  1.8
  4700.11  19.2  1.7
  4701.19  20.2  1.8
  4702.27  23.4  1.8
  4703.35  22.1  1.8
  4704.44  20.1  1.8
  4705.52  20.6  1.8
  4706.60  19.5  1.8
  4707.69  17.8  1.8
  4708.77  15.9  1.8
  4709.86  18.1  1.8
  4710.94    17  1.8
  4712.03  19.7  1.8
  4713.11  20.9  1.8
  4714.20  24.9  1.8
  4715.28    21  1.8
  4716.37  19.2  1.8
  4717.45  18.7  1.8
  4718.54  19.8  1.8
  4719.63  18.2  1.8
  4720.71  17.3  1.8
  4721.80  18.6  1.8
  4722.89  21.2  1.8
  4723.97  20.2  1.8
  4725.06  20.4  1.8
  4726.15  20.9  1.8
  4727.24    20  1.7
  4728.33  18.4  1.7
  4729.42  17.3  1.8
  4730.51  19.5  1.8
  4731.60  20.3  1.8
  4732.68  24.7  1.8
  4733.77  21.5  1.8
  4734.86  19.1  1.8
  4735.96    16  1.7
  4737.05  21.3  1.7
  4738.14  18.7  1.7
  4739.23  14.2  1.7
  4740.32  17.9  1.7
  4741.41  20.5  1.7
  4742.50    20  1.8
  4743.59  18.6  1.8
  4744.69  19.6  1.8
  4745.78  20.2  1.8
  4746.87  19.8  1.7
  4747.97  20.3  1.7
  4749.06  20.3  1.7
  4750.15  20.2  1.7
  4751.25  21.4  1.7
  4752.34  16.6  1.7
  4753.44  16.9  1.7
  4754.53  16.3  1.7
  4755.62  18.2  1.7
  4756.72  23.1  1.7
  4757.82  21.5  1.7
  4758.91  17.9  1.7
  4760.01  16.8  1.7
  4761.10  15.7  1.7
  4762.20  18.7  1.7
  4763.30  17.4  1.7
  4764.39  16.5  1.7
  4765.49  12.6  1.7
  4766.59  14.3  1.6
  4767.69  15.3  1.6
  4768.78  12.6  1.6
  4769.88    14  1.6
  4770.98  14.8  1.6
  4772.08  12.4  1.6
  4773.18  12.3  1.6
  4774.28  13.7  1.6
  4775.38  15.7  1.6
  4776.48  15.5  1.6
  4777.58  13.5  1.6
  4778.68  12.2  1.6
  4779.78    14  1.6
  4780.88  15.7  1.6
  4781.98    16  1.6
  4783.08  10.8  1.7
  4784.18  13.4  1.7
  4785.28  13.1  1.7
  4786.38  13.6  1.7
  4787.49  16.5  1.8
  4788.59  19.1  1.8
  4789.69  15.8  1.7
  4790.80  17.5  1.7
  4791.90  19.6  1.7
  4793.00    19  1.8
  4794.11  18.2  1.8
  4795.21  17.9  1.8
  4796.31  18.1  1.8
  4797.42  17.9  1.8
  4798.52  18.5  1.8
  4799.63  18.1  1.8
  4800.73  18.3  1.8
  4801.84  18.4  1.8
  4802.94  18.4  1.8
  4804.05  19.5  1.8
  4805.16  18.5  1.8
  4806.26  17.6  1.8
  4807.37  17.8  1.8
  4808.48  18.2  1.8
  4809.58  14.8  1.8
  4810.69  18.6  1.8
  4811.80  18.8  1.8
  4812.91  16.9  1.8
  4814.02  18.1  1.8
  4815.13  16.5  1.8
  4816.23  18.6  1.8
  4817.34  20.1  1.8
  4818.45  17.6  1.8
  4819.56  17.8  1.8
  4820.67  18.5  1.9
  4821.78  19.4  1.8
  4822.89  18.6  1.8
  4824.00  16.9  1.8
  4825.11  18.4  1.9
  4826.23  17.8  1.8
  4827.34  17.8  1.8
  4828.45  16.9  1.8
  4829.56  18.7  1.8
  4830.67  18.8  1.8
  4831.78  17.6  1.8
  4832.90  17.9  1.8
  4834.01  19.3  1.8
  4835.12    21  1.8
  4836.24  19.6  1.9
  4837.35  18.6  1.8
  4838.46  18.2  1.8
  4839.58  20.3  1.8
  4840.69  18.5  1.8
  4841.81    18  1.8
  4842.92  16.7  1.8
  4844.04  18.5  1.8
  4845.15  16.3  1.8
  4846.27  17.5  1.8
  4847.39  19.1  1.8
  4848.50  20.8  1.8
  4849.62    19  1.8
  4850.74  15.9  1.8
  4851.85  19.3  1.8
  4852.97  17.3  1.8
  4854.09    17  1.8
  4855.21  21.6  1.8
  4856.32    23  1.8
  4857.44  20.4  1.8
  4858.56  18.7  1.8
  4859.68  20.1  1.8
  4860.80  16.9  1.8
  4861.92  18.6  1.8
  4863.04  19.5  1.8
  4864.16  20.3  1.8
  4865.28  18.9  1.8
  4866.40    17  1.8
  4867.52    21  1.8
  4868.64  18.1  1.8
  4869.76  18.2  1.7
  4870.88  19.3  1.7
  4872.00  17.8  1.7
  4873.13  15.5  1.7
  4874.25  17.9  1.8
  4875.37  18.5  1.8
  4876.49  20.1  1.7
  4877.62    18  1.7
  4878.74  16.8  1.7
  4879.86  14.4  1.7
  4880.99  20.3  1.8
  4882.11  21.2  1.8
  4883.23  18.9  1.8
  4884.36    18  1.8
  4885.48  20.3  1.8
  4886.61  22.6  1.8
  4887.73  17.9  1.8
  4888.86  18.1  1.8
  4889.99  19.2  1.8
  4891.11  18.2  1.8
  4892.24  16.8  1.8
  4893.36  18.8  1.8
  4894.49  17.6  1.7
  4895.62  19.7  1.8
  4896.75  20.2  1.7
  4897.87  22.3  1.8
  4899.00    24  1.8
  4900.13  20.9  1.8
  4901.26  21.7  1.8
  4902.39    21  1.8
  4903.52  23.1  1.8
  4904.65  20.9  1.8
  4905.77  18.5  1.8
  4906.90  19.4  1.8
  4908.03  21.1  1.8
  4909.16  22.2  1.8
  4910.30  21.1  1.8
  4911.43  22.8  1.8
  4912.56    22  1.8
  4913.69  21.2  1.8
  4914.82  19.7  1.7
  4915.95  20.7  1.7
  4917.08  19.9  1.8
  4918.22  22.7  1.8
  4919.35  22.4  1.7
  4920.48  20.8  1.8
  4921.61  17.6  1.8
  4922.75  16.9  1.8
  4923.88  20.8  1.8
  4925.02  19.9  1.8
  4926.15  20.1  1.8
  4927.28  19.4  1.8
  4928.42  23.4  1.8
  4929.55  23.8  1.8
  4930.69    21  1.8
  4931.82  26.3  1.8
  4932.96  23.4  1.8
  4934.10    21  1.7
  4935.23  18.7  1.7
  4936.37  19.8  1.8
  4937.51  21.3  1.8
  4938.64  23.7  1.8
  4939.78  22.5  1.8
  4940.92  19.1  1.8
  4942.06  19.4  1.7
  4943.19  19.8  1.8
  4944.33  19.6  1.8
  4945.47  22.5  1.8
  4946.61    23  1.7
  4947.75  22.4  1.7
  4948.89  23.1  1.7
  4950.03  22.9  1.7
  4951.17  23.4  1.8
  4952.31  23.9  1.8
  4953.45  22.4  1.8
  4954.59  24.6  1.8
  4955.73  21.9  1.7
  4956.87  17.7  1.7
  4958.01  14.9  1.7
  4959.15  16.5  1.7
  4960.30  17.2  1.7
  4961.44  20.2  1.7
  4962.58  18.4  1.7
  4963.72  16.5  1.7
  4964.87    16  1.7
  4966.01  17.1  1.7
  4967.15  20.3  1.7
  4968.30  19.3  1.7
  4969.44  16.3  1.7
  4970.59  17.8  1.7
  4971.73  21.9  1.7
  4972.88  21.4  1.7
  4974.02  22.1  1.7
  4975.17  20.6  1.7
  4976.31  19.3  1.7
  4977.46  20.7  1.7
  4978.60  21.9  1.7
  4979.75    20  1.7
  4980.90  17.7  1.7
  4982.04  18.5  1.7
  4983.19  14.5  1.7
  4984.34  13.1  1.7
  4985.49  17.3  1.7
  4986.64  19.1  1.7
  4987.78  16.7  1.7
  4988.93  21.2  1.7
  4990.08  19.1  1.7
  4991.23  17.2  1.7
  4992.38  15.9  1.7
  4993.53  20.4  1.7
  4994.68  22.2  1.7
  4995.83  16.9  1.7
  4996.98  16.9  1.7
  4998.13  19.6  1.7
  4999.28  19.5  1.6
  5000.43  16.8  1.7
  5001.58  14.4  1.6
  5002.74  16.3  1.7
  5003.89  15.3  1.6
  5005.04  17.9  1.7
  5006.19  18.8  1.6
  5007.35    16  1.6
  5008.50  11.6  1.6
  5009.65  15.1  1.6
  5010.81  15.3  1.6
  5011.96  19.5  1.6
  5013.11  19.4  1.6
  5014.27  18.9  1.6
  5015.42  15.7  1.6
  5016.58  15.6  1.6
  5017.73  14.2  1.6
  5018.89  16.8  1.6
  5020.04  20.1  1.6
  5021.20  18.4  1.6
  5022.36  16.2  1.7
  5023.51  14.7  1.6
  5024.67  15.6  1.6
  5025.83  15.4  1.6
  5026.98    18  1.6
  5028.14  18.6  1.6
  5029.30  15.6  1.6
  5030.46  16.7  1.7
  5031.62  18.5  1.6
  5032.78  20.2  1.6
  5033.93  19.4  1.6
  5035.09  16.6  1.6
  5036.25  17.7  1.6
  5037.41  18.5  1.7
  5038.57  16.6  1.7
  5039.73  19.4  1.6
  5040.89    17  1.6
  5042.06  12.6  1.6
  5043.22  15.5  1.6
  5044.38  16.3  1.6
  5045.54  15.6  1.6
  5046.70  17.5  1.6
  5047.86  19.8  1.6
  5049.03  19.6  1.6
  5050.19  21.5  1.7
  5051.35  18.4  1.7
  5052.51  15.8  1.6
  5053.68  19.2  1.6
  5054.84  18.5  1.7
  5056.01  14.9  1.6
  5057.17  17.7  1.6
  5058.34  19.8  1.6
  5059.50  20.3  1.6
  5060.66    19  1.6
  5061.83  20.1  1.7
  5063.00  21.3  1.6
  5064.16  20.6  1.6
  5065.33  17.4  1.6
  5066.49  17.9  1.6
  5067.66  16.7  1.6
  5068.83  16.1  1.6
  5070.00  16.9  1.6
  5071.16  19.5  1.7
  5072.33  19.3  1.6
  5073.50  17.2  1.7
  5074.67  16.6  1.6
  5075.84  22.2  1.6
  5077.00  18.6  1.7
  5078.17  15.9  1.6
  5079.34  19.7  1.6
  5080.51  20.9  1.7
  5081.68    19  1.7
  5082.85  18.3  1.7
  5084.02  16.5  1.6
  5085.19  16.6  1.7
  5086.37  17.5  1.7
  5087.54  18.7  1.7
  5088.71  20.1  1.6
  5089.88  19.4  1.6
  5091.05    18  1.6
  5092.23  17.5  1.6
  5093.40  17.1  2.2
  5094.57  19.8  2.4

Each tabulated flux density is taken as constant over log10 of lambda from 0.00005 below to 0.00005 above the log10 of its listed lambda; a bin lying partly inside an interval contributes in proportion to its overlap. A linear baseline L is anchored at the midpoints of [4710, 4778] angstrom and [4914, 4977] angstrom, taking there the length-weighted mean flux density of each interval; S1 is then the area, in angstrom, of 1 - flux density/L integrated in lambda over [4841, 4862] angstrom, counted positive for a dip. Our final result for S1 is 0.8 angstrom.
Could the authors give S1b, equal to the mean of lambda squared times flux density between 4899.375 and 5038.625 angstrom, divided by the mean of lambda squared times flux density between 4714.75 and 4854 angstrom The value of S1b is 1.2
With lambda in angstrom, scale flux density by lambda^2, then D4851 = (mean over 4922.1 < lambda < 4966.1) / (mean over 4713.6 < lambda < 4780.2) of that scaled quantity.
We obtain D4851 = 1.2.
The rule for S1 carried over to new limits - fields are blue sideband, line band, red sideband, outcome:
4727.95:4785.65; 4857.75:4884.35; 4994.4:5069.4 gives -1.93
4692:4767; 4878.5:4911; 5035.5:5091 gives -2.14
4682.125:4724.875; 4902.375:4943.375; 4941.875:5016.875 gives -4.81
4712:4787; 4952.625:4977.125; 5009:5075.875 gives -2.15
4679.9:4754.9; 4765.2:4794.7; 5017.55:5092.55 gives 6.38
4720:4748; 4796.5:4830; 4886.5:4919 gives 3.14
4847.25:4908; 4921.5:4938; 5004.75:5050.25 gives -2.21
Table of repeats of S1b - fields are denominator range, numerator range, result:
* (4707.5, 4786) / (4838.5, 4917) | 1.15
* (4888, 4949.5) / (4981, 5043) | 0.86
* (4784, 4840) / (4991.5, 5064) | 1.06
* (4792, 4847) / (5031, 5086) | 1.10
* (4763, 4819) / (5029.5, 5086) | 1.24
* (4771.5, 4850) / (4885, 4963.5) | 1.25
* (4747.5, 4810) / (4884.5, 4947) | 1.31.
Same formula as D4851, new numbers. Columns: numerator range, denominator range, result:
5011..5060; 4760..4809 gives 1.21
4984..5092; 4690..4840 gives 1.10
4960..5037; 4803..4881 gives 1.03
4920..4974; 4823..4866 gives 1.14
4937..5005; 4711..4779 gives 1.17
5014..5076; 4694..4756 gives 1.04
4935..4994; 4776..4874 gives 1.16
